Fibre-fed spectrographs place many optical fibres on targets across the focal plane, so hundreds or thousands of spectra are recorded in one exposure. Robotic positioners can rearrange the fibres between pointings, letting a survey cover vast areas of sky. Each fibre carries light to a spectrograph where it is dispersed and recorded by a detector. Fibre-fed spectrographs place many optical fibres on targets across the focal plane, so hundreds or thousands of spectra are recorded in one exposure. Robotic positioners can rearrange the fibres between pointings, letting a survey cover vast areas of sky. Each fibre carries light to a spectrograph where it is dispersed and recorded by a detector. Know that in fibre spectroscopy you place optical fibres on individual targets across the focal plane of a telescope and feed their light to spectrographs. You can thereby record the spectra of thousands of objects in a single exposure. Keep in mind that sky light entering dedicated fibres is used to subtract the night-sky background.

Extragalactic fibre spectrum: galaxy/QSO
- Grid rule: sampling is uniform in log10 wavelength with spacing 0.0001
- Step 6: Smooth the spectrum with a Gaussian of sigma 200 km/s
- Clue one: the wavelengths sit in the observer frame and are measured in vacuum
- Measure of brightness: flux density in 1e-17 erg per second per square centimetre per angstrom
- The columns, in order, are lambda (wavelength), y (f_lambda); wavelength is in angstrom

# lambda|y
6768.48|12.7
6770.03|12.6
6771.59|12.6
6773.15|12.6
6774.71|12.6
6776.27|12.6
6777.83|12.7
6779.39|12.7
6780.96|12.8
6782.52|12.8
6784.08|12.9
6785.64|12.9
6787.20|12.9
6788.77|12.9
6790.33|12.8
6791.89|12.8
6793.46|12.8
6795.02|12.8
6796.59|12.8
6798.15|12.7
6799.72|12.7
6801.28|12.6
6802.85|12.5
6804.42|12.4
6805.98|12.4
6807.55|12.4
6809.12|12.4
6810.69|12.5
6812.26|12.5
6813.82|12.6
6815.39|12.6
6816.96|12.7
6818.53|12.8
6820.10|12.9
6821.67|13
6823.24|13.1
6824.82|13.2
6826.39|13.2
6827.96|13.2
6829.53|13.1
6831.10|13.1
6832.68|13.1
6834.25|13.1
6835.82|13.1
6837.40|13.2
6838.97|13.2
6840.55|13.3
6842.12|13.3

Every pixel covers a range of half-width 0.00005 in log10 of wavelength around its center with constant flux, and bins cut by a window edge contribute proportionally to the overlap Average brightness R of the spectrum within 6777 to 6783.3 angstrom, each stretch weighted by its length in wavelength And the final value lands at 12.7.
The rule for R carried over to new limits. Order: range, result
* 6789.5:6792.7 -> 12.8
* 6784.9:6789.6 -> 12.9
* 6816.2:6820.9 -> 12.8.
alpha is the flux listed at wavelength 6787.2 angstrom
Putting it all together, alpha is 12.9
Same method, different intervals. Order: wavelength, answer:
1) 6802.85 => 12.5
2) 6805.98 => 12.4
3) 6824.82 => 13.2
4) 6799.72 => 12.7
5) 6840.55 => 13.3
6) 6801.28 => 12.6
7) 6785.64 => 12.9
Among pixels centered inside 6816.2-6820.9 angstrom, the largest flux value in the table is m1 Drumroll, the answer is 12.9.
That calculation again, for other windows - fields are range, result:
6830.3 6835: 13.1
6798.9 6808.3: 12.7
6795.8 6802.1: 12.8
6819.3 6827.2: 13.2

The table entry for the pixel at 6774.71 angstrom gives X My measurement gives 12.6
